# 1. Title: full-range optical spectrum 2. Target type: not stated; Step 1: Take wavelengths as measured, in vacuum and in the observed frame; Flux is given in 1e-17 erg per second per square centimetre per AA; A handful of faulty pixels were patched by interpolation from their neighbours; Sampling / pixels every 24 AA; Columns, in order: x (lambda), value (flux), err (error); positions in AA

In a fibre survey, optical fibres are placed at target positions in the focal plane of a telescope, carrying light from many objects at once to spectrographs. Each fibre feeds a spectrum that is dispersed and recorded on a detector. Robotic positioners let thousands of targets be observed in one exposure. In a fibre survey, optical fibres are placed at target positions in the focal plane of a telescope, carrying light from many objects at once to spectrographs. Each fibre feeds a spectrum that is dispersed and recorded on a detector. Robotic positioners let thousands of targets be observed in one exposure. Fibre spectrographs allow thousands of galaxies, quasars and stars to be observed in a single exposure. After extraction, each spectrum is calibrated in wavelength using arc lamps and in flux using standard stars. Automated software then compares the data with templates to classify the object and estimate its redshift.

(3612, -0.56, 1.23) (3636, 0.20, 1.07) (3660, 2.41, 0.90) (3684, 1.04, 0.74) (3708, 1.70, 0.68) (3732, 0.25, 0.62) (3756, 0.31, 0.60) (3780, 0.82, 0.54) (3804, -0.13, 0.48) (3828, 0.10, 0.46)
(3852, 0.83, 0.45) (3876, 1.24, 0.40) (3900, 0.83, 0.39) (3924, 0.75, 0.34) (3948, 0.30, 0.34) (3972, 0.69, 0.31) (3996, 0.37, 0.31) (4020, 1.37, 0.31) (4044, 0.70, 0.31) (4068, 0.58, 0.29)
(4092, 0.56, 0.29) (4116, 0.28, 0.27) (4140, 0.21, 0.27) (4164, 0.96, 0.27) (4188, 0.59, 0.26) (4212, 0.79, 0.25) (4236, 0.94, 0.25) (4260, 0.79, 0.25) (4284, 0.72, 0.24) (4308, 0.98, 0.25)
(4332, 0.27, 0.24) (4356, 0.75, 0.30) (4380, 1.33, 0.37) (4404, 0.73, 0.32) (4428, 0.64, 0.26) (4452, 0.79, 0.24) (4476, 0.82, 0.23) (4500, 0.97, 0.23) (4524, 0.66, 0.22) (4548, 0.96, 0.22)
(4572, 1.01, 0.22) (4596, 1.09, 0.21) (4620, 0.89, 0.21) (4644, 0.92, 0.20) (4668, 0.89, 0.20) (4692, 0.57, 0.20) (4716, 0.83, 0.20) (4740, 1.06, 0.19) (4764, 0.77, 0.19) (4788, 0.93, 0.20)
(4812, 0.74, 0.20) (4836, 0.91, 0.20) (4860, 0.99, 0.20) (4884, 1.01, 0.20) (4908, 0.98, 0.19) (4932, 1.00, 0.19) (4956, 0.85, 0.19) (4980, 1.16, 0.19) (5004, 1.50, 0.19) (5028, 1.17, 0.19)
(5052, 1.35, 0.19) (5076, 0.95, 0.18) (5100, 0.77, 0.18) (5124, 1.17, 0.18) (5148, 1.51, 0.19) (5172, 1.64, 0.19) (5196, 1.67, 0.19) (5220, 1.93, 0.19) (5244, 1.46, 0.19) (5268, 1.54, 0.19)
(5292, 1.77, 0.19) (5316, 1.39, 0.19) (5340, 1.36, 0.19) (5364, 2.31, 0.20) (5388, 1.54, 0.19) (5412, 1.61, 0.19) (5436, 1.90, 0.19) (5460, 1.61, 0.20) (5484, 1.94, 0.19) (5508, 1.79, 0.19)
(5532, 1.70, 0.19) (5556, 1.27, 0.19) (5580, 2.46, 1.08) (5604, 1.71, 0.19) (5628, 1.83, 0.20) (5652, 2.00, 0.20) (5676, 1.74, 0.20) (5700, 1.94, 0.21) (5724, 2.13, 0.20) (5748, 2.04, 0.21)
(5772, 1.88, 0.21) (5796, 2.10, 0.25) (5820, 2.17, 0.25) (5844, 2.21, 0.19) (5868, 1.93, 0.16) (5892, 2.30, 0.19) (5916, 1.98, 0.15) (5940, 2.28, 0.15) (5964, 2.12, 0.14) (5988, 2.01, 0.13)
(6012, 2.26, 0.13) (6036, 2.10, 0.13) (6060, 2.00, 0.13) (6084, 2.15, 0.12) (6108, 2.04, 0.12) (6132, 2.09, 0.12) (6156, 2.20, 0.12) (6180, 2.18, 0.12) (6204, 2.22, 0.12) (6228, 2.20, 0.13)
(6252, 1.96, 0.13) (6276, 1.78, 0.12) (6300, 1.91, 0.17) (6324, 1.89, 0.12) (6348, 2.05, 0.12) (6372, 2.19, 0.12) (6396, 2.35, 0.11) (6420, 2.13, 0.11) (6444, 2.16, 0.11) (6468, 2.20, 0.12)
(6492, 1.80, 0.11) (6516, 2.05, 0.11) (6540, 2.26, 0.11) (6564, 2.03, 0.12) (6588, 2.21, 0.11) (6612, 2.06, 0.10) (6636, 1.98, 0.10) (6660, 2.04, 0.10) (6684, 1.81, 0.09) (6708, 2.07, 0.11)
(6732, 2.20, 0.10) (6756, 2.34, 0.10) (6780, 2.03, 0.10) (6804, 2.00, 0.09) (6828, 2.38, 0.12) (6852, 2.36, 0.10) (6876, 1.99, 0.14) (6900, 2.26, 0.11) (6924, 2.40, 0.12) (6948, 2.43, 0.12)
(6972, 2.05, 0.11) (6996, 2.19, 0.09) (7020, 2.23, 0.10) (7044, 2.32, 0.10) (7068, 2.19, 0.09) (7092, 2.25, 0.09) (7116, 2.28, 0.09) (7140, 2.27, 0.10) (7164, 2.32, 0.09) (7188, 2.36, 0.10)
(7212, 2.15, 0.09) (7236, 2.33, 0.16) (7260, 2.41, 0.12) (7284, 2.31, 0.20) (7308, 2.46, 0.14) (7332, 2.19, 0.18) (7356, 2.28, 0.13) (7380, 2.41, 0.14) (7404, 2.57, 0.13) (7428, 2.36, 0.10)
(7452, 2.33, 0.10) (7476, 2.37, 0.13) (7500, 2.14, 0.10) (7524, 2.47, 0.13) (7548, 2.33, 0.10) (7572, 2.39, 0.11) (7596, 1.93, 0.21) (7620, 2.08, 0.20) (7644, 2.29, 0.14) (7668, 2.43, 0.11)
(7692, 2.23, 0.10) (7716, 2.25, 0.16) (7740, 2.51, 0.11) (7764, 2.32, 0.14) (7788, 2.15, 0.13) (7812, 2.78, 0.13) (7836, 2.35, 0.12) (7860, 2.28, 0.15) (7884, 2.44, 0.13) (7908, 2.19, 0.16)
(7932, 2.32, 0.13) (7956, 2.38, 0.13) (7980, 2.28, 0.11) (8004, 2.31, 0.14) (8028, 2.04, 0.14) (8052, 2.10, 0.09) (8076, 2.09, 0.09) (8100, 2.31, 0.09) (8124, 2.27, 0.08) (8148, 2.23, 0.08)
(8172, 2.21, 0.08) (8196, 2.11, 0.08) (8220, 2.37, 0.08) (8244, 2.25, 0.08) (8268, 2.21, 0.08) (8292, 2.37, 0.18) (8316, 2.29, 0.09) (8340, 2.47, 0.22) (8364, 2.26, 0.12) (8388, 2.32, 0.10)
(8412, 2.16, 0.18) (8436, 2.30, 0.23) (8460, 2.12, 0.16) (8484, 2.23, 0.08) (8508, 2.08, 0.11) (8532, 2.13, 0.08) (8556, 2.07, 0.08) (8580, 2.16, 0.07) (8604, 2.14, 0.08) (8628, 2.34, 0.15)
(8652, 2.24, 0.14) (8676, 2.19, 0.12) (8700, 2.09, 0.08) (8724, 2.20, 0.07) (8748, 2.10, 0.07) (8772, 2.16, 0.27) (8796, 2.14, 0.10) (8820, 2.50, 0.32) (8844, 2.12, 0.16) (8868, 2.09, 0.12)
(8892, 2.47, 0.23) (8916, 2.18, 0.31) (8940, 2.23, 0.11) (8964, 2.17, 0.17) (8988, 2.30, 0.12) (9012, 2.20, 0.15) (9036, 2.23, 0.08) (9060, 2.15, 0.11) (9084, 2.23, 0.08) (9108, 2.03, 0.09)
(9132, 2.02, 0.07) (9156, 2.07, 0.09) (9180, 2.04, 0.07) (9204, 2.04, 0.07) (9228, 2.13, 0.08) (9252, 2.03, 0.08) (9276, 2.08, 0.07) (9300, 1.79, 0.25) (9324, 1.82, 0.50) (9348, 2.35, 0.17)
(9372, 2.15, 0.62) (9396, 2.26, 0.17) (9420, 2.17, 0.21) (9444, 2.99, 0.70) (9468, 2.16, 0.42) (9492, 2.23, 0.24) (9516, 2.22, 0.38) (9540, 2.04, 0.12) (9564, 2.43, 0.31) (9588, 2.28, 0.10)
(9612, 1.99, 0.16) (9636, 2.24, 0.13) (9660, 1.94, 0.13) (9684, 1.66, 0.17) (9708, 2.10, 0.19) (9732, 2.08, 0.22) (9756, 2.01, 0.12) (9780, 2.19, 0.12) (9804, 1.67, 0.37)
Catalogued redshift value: 0.290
